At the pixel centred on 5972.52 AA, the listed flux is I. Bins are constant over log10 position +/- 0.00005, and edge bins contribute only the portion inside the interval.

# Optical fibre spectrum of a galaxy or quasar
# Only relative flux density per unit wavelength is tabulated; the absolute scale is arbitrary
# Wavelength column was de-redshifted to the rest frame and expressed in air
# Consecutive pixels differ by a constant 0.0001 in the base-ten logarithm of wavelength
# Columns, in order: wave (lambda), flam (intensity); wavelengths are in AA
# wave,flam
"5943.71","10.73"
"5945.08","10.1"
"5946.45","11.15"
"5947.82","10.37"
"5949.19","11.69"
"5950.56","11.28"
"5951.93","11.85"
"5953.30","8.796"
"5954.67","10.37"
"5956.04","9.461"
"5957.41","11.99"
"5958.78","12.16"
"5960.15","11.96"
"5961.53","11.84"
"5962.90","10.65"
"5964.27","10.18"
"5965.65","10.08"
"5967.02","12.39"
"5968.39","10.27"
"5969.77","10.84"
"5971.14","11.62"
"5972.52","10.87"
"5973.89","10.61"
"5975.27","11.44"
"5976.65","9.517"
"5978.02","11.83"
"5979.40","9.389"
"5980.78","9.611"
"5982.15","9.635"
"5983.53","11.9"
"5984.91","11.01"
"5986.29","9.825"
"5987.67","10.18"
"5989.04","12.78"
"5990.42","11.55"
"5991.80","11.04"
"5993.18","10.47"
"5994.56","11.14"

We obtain 10.87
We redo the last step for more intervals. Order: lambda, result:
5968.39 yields 10.27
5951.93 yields 11.85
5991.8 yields 11.04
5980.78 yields 9.611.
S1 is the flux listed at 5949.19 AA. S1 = 11.69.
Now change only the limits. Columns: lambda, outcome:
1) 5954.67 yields 10.37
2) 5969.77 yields 10.84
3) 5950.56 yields 11.28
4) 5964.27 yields 10.18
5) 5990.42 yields 11.55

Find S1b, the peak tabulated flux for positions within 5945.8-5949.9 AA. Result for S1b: 11.69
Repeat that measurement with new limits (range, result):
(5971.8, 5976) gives 11.44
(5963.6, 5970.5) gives 12.39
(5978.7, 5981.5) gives 9.611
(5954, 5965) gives 12.16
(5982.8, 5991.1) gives 12.78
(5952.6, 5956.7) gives 10.37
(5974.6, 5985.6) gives 11.9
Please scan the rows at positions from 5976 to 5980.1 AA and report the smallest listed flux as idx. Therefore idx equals 9.389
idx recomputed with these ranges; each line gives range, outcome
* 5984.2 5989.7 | 9.825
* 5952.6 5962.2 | 8.796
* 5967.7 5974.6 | 10.27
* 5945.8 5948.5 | 10.37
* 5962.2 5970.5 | 10.08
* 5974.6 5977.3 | 9.517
